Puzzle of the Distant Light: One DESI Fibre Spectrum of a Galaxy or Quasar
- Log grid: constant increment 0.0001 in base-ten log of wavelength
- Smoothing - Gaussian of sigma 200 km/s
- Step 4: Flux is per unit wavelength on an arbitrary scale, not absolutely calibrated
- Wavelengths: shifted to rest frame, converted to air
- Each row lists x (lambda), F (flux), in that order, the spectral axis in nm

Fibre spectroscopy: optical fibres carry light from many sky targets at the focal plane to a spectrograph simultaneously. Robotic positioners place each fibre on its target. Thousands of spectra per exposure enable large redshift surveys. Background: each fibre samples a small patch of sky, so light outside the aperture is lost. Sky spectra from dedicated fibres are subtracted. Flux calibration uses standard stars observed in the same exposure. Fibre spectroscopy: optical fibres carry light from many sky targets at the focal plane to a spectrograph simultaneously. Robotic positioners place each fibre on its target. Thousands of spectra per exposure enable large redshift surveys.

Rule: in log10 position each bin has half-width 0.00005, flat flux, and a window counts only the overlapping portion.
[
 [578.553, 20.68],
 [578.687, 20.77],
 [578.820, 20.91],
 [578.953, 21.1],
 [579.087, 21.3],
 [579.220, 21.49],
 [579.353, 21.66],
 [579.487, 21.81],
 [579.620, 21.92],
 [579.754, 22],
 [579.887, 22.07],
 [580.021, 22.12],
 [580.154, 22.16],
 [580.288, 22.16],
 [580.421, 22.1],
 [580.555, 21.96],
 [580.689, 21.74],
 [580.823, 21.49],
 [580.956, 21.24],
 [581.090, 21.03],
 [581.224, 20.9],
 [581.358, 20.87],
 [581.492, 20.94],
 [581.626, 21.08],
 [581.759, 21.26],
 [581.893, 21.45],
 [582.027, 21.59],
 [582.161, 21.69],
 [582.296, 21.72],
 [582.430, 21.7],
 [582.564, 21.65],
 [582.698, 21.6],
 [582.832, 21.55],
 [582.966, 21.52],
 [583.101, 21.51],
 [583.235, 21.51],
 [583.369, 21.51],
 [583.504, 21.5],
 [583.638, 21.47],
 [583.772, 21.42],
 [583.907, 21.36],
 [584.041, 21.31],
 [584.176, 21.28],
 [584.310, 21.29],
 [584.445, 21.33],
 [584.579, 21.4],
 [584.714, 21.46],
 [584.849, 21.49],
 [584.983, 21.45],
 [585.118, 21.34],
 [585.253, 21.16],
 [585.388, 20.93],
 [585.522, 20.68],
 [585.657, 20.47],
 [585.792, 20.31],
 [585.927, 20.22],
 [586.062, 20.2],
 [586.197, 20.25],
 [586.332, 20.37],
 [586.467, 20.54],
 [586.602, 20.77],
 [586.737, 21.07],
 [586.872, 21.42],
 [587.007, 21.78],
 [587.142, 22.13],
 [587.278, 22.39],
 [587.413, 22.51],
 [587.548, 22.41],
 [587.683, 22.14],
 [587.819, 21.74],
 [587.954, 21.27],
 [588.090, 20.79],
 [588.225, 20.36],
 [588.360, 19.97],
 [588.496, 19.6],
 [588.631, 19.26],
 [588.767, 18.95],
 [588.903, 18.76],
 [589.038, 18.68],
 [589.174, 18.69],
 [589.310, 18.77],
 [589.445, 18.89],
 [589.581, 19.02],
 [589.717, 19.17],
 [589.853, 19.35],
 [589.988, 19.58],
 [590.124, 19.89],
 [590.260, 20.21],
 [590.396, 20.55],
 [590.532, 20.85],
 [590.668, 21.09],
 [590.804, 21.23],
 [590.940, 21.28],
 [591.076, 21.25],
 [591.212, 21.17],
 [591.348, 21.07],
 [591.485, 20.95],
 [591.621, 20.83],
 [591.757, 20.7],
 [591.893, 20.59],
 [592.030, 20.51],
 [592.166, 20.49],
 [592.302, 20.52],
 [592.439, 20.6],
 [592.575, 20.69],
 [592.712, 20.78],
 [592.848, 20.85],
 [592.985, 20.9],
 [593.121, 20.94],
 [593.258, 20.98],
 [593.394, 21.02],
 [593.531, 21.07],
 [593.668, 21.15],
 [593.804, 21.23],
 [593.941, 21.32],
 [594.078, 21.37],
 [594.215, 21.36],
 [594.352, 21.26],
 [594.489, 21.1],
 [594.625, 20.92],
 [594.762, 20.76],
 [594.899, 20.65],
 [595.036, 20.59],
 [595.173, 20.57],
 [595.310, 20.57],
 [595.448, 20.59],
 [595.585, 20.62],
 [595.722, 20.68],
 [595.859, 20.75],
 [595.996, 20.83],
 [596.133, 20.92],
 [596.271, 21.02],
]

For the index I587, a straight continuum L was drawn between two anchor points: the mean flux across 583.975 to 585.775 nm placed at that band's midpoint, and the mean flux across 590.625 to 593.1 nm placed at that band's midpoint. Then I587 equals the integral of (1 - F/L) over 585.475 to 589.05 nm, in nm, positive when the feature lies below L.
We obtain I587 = 0.056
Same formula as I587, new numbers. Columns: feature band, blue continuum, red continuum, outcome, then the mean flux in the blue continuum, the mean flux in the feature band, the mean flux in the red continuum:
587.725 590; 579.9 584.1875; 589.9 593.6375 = 0.15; 21.5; 19.6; 20.8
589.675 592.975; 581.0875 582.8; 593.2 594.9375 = 0.09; 21.4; 20.6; 21.1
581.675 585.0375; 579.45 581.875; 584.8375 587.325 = -0.03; 21.6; 21.5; 21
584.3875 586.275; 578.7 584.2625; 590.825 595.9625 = 0.04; 21.5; 20.9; 20.9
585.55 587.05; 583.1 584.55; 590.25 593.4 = 0.04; 21.4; 20.7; 20.8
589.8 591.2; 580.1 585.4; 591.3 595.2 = 0.03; 21.5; 20.6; 20.9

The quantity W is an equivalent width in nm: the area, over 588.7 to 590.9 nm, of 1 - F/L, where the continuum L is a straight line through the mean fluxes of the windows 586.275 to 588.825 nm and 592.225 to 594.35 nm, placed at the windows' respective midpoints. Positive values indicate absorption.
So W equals 0.15 nm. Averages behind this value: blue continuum 21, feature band 19.6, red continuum 21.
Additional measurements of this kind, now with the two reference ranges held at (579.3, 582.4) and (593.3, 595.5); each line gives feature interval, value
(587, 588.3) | -0.03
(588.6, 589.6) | 0.11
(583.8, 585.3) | 0.01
